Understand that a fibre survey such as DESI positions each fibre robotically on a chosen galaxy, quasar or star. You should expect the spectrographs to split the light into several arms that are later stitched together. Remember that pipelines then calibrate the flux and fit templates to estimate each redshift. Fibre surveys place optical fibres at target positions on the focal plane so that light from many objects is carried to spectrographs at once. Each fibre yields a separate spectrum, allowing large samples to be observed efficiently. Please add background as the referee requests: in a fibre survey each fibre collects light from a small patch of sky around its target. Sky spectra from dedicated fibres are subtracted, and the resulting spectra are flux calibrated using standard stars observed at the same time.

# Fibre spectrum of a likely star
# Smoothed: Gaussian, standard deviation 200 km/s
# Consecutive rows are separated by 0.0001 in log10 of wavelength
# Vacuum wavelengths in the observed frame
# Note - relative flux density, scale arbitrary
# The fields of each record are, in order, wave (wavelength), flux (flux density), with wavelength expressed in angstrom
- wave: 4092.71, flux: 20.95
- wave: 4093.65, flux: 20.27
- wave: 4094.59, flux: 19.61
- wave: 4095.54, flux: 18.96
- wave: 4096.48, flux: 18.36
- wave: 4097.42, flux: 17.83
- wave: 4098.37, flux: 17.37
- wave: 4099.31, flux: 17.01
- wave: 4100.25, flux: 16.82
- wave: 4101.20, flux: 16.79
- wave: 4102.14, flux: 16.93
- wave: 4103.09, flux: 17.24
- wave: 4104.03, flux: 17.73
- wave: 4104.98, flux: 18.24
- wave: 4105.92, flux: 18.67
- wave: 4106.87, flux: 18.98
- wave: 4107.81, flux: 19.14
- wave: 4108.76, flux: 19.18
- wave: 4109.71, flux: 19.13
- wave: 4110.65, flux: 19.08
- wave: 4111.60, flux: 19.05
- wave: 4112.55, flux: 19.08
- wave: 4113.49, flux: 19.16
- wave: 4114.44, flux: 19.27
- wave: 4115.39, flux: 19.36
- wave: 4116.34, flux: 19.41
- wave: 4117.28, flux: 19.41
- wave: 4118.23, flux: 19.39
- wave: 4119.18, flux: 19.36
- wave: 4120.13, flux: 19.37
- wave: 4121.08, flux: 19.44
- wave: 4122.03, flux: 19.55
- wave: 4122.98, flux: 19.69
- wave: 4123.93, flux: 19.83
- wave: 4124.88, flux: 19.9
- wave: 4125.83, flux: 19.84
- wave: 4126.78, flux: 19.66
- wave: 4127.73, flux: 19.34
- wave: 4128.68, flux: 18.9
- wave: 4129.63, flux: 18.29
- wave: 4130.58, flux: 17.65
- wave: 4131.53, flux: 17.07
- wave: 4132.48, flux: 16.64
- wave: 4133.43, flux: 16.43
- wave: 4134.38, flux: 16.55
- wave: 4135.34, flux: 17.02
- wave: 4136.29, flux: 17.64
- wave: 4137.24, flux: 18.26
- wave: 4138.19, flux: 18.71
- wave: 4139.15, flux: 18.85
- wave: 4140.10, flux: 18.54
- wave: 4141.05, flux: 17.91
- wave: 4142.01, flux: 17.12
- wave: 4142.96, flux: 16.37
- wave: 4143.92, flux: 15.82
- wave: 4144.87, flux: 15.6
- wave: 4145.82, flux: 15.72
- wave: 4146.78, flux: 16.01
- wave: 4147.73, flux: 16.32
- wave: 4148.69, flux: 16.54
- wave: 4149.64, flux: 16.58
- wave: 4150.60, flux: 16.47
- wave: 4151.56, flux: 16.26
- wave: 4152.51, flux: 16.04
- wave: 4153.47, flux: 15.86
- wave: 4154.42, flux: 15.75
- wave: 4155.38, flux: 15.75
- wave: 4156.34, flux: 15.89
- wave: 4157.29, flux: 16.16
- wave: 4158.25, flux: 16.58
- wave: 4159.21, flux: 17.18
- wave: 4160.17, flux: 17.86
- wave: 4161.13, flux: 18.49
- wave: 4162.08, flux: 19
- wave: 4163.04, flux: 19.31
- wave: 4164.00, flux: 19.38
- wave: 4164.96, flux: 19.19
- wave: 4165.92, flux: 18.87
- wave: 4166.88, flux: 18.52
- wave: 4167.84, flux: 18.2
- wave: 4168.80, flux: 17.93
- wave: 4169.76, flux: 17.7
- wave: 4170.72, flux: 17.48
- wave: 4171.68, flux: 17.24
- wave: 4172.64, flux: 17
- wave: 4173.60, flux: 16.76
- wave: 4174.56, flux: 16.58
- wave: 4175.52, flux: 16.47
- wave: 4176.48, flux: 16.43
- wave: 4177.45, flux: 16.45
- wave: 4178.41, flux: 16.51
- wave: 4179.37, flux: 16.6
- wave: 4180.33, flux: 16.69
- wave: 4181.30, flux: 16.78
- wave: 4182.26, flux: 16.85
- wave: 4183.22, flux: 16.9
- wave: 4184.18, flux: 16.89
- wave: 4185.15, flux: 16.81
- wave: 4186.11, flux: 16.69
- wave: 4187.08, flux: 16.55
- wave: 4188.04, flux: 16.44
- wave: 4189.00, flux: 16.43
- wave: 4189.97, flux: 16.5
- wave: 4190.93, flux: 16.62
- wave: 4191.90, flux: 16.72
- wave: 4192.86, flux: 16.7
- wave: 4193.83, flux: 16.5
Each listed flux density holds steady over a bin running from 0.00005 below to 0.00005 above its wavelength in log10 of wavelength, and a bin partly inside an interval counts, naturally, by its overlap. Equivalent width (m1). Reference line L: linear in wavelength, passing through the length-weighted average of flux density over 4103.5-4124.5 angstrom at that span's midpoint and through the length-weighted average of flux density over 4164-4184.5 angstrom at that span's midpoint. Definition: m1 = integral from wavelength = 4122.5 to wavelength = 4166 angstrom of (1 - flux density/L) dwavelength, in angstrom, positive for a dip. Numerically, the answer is 1.7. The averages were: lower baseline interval 19.2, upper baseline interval 17.3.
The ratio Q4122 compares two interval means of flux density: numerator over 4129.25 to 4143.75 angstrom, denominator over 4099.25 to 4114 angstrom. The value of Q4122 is 1.0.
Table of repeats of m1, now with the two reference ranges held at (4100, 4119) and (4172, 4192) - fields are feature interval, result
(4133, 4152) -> 0.9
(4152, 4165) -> 0.0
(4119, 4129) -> -0.7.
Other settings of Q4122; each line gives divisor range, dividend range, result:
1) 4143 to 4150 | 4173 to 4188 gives 1.03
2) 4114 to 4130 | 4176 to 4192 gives 0.86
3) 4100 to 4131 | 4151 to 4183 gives 0.91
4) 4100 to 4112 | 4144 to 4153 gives 0.89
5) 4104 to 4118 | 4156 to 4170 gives 0.95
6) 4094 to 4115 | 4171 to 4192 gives 0.91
